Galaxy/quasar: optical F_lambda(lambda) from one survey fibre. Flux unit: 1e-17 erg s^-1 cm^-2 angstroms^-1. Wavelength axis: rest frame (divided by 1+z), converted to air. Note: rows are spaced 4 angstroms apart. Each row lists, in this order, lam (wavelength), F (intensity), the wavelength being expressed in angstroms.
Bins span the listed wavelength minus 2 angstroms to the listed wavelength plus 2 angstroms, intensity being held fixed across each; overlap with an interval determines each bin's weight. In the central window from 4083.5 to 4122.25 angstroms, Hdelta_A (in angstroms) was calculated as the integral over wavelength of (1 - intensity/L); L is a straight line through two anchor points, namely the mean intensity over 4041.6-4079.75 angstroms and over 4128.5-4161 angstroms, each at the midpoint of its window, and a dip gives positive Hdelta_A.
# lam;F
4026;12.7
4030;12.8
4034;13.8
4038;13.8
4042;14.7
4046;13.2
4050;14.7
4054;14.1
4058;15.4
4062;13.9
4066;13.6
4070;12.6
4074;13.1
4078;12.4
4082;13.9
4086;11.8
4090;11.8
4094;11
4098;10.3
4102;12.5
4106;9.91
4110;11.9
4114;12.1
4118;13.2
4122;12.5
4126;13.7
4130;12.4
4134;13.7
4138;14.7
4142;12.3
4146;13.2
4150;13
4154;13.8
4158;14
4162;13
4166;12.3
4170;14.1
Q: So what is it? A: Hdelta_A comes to 5.34 angstroms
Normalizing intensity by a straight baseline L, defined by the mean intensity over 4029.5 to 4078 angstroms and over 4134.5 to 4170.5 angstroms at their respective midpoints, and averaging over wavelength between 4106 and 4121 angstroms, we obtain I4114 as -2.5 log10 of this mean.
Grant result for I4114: 0.12 mag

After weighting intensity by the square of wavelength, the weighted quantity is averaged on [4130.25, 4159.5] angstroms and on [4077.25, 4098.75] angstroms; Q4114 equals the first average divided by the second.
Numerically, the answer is 1.2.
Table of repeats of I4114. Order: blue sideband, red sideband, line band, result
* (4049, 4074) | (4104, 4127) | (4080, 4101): 0.105 mag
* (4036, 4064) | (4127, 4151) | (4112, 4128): 0.048 mag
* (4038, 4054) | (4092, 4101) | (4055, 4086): -0.076 mag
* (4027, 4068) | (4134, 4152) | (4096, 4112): 0.215 mag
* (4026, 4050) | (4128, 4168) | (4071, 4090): 0.068 mag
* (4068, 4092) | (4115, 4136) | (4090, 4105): 0.138 mag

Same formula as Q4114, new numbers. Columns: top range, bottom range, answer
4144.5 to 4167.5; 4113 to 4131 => 1.05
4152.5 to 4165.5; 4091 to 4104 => 1.22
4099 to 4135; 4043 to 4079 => 0.92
